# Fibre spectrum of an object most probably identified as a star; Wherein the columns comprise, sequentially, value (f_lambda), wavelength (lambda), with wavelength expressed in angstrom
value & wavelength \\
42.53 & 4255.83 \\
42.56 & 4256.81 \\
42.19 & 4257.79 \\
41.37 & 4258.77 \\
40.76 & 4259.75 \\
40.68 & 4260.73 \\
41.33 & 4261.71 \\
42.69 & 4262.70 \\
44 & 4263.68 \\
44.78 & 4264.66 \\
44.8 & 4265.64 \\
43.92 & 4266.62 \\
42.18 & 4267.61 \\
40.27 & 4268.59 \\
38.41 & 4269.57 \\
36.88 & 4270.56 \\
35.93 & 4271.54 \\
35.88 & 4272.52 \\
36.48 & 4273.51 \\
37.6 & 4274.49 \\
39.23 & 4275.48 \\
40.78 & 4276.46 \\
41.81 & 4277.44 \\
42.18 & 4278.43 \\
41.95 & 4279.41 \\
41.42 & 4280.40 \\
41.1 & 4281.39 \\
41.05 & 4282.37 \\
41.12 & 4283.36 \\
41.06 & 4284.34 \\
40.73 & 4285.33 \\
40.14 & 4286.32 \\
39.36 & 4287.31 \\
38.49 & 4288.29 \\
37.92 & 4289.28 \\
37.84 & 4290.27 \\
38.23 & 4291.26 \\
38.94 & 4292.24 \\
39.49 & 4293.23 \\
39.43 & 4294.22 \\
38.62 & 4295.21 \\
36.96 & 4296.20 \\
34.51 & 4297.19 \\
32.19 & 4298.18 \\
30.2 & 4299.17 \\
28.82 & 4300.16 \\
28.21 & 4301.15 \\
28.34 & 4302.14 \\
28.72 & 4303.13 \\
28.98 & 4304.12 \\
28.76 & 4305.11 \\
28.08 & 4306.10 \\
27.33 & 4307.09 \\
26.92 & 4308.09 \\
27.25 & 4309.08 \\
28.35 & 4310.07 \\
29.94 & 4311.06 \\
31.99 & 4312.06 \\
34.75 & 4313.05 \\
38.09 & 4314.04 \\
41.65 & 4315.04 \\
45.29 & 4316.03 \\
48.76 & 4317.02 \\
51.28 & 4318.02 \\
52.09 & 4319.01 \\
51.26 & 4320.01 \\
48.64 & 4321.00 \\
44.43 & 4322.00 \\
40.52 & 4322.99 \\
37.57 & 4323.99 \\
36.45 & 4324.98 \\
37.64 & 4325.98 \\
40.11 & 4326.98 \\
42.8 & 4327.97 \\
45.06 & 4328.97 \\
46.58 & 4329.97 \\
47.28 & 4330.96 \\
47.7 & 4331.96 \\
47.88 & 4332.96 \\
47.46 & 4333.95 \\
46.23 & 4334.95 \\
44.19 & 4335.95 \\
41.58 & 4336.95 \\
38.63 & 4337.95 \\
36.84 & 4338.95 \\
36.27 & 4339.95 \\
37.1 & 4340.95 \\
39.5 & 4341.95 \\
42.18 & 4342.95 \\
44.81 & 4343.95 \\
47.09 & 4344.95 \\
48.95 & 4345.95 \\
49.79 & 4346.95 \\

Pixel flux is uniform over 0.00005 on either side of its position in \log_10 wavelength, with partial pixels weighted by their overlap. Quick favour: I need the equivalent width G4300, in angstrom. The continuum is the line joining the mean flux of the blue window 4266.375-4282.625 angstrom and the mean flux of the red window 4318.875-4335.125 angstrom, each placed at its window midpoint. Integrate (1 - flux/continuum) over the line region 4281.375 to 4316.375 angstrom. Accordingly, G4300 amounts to 5.9 angstrom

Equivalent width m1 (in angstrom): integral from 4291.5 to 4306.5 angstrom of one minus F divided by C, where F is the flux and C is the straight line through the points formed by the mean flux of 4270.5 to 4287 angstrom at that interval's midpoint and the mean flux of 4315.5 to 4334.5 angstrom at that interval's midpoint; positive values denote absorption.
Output 3.3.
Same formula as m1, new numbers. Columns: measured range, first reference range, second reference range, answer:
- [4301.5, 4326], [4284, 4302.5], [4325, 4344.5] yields 1.6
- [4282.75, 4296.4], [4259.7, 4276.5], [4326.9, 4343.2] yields 0.6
